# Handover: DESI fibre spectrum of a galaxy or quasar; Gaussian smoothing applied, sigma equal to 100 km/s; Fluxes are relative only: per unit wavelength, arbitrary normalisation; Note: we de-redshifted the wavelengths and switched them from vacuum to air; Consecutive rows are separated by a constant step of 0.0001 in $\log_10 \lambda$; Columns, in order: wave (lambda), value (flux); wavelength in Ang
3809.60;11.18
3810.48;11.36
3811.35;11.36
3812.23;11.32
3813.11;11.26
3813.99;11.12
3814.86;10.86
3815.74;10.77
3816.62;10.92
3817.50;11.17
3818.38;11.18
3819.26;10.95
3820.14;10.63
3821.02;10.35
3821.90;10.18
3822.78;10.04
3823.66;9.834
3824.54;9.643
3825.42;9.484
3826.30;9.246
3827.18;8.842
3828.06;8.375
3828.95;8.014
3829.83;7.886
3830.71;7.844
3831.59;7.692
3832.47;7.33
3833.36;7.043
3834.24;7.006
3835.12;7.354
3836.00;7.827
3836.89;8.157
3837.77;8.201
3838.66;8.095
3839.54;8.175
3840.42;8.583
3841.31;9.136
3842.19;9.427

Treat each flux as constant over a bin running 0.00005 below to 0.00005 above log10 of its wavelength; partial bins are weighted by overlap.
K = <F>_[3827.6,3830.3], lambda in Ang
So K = 8.08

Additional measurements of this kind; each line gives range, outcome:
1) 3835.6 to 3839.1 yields 8.06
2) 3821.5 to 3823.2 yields 10.1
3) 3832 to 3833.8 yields 7.18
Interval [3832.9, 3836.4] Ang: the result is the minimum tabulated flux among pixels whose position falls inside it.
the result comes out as 7.006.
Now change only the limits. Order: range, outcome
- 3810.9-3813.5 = 11.26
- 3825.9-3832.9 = 7.33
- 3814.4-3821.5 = 10.35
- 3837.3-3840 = 8.095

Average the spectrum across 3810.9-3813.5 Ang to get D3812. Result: 11.3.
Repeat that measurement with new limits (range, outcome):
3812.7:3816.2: 11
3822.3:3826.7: 9.66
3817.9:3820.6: 10.9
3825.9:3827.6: 9.05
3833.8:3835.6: 7.22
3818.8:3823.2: 10.4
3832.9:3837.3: 7.46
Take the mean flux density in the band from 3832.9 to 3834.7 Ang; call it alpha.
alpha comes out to 7.02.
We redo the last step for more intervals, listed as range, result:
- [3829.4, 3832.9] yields 7.7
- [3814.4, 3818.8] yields 11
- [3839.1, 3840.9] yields 8.4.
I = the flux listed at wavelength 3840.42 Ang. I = 8.583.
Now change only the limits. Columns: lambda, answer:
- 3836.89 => 8.157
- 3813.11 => 11.26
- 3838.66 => 8.095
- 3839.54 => 8.175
